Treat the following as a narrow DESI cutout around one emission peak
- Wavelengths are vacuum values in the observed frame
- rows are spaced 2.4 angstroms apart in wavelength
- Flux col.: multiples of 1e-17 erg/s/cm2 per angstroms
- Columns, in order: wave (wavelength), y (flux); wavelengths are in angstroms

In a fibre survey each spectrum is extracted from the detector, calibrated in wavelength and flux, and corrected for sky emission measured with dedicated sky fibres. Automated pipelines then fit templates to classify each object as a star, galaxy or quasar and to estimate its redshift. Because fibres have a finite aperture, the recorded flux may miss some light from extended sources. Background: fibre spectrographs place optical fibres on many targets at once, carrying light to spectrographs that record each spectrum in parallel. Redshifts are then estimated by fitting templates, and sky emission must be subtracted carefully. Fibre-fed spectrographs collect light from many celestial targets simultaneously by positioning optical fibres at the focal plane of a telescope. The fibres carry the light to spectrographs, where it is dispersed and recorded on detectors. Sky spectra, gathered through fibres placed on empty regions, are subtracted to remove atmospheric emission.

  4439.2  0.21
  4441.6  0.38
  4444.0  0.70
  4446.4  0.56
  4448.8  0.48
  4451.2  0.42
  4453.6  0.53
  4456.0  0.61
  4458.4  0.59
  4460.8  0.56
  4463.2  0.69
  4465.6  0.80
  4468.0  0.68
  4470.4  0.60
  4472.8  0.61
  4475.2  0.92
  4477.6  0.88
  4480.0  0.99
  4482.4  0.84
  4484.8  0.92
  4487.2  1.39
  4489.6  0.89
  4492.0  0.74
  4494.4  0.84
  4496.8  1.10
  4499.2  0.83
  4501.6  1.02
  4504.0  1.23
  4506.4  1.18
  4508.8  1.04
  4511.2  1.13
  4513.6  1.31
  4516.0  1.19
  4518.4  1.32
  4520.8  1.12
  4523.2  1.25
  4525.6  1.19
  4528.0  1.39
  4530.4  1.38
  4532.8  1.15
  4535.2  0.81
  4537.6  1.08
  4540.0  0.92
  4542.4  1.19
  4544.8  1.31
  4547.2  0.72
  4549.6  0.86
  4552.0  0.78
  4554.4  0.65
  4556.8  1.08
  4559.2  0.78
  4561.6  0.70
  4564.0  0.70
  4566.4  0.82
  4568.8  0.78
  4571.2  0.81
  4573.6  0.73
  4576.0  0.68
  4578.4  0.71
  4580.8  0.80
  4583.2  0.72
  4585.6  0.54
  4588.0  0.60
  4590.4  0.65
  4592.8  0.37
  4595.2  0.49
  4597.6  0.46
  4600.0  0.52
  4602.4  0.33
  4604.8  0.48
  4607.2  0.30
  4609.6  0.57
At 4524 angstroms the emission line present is C IV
